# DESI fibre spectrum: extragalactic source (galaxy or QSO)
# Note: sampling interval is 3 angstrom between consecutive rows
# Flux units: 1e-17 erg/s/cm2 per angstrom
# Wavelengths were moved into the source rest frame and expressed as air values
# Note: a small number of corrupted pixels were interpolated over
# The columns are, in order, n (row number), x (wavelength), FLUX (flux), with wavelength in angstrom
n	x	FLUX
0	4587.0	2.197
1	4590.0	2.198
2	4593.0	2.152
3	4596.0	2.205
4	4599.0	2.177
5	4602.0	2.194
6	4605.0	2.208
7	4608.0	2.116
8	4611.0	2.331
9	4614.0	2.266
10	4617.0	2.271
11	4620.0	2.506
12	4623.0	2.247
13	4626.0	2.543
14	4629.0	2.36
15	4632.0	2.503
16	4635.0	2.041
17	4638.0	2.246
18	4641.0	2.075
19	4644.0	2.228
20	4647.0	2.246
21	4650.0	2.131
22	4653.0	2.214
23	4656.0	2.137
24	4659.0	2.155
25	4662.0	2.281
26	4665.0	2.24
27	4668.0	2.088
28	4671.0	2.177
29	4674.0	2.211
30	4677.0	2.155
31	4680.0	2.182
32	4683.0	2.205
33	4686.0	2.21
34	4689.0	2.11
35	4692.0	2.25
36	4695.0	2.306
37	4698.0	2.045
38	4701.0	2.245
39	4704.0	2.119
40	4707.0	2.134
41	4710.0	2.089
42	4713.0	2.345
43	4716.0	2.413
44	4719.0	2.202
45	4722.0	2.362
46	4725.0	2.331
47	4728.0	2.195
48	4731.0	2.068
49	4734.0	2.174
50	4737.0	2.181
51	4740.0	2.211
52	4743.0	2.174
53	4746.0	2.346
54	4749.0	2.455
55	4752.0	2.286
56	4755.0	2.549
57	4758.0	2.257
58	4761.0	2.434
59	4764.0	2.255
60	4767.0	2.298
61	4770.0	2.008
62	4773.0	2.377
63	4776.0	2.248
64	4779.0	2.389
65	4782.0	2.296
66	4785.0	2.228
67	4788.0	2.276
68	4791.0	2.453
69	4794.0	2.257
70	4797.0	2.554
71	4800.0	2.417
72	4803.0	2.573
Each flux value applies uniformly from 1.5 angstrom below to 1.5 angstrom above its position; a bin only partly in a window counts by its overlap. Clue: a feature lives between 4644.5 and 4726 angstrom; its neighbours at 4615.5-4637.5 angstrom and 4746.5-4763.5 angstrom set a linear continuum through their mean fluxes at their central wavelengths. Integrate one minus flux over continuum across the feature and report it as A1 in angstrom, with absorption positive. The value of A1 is 5.5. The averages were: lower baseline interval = 2.35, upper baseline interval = 2.38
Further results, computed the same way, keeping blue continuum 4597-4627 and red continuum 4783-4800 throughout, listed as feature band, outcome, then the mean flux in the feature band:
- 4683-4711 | 1.76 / 2.17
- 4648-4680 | 1.70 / 2.18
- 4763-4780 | 0.65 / 2.26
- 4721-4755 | 1.02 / 2.26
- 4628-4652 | 0.70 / 2.23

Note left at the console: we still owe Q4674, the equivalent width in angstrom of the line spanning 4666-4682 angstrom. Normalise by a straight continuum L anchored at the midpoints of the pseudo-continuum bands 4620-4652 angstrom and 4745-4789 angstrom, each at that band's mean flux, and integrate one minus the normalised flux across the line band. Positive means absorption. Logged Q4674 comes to 0.8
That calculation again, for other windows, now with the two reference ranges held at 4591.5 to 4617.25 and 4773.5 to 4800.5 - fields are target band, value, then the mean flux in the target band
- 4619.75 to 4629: -0.77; 2.41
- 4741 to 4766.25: -0.22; 2.34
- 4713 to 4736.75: 0.49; 2.25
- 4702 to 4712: 0.67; 2.13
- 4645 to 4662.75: 0.44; 2.19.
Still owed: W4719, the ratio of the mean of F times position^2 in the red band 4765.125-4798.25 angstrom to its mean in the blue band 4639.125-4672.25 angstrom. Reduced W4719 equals 1.12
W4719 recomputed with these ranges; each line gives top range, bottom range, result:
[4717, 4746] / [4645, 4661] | 1.05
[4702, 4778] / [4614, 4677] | 1.05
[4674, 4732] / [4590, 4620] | 1.03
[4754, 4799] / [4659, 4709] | 1.11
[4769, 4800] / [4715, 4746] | 1.06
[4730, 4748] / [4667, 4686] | 1.04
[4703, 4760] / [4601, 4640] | 1.03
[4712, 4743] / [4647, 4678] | 1.06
